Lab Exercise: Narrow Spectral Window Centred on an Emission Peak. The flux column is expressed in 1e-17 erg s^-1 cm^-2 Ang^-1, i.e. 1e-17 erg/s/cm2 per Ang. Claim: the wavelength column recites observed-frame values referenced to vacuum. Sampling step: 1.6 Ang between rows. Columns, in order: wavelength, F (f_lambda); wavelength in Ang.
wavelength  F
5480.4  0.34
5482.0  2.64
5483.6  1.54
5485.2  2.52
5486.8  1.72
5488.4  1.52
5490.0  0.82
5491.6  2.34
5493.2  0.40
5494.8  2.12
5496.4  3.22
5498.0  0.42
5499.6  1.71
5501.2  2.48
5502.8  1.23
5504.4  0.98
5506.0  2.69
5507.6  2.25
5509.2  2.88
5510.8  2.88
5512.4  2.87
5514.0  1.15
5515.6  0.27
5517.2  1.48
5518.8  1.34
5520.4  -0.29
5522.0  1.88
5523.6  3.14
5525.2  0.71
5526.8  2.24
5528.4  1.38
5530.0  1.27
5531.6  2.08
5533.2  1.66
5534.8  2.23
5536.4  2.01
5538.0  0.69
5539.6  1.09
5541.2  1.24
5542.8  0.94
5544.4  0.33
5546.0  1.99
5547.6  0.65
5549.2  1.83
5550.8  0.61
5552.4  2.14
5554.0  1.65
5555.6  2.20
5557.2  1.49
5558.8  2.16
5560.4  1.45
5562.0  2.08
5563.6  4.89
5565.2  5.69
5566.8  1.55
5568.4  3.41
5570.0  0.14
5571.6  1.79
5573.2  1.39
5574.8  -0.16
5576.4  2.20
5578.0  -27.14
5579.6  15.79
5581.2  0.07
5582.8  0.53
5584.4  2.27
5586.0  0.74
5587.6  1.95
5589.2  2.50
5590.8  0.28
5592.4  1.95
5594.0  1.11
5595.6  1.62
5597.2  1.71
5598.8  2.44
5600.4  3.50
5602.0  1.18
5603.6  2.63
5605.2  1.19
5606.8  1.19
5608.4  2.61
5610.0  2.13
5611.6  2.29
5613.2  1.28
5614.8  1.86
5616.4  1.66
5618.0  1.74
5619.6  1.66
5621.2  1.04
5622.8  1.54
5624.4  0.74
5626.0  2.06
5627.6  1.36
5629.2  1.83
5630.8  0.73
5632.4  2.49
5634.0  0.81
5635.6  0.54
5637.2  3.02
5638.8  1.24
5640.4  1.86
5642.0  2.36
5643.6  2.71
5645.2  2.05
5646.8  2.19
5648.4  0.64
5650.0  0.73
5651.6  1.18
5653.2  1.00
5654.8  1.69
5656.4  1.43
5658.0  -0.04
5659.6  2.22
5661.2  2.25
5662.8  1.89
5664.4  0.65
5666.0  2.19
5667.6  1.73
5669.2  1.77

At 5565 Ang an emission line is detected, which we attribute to H-gamma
